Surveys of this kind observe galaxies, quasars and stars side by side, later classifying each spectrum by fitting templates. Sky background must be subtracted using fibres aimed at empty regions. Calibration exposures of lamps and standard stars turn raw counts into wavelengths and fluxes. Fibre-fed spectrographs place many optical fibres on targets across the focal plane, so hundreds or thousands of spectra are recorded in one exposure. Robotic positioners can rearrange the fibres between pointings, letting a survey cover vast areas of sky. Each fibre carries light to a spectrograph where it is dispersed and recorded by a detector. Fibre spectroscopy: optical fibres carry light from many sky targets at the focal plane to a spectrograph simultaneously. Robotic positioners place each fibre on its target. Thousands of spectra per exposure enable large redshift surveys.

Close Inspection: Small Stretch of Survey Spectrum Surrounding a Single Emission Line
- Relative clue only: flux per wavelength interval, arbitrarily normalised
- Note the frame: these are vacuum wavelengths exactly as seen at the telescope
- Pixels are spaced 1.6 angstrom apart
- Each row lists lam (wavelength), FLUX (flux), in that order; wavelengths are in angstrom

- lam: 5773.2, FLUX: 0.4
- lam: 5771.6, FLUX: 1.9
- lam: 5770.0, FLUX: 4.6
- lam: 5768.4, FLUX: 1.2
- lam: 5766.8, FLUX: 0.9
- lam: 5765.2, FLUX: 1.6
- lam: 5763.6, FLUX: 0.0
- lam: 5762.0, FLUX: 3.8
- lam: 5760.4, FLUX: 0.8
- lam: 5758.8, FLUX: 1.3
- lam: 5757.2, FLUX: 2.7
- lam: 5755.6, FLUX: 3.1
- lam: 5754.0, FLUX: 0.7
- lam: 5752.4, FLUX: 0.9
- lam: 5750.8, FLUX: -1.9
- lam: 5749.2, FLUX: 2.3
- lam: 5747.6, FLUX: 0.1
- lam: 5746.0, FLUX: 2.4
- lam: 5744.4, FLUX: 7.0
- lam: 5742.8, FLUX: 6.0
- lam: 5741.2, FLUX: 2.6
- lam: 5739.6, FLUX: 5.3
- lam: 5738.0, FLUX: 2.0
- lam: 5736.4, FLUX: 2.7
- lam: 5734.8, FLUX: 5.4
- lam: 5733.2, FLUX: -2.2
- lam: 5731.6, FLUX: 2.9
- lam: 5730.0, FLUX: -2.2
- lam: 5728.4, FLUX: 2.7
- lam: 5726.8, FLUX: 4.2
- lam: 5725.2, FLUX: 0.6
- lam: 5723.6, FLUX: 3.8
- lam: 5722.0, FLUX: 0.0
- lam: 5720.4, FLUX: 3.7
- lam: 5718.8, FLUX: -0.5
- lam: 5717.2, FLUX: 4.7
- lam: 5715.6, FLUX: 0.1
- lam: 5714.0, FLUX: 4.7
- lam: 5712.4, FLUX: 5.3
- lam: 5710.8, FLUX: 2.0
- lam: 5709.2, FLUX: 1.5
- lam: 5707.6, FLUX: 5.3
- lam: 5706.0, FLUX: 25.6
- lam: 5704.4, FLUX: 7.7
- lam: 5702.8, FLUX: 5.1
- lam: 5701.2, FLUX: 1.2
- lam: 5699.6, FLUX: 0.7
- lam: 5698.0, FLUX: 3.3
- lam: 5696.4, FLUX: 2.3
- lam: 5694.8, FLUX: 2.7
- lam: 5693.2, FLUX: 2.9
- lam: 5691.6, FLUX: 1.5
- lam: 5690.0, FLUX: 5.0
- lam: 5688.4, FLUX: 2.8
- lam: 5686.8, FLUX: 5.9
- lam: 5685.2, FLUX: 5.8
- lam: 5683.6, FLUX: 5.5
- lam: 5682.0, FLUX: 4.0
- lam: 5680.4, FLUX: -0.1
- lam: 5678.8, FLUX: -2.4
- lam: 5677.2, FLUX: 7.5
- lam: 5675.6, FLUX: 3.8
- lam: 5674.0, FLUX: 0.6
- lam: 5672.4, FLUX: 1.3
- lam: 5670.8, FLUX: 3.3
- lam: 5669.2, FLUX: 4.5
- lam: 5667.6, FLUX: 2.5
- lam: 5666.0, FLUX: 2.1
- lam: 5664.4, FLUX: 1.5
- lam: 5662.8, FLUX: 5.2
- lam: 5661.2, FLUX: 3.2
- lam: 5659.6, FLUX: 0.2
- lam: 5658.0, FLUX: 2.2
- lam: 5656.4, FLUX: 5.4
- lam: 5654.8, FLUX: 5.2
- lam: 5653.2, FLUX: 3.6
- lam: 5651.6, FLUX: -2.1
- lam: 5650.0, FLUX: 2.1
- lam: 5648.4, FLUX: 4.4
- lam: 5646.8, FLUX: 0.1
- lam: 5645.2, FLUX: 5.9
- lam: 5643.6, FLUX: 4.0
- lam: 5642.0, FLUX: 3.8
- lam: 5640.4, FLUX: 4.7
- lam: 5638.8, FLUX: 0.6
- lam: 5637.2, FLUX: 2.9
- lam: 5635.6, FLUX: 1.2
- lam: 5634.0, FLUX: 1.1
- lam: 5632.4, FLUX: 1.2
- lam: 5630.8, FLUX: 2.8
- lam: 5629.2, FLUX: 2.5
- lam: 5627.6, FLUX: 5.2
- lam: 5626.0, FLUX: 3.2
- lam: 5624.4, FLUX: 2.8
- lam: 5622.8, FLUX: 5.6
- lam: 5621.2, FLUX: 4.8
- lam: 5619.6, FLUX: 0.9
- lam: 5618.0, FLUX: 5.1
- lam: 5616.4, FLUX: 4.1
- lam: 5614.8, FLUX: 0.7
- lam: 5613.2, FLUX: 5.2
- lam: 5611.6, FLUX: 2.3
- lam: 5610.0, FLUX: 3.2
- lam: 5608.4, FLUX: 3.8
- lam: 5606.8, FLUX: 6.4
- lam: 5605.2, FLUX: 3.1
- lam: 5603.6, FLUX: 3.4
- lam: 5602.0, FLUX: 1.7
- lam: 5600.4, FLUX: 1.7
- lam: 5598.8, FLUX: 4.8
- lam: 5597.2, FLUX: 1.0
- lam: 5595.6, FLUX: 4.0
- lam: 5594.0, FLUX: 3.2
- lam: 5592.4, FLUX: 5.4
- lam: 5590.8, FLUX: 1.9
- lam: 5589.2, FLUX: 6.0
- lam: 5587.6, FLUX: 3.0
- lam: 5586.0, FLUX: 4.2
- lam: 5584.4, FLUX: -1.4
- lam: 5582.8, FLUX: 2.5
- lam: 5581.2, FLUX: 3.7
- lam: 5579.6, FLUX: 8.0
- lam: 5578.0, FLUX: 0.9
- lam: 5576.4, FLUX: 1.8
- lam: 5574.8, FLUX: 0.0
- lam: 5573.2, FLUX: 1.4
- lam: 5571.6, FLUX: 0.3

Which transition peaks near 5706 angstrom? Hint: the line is Hbeta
